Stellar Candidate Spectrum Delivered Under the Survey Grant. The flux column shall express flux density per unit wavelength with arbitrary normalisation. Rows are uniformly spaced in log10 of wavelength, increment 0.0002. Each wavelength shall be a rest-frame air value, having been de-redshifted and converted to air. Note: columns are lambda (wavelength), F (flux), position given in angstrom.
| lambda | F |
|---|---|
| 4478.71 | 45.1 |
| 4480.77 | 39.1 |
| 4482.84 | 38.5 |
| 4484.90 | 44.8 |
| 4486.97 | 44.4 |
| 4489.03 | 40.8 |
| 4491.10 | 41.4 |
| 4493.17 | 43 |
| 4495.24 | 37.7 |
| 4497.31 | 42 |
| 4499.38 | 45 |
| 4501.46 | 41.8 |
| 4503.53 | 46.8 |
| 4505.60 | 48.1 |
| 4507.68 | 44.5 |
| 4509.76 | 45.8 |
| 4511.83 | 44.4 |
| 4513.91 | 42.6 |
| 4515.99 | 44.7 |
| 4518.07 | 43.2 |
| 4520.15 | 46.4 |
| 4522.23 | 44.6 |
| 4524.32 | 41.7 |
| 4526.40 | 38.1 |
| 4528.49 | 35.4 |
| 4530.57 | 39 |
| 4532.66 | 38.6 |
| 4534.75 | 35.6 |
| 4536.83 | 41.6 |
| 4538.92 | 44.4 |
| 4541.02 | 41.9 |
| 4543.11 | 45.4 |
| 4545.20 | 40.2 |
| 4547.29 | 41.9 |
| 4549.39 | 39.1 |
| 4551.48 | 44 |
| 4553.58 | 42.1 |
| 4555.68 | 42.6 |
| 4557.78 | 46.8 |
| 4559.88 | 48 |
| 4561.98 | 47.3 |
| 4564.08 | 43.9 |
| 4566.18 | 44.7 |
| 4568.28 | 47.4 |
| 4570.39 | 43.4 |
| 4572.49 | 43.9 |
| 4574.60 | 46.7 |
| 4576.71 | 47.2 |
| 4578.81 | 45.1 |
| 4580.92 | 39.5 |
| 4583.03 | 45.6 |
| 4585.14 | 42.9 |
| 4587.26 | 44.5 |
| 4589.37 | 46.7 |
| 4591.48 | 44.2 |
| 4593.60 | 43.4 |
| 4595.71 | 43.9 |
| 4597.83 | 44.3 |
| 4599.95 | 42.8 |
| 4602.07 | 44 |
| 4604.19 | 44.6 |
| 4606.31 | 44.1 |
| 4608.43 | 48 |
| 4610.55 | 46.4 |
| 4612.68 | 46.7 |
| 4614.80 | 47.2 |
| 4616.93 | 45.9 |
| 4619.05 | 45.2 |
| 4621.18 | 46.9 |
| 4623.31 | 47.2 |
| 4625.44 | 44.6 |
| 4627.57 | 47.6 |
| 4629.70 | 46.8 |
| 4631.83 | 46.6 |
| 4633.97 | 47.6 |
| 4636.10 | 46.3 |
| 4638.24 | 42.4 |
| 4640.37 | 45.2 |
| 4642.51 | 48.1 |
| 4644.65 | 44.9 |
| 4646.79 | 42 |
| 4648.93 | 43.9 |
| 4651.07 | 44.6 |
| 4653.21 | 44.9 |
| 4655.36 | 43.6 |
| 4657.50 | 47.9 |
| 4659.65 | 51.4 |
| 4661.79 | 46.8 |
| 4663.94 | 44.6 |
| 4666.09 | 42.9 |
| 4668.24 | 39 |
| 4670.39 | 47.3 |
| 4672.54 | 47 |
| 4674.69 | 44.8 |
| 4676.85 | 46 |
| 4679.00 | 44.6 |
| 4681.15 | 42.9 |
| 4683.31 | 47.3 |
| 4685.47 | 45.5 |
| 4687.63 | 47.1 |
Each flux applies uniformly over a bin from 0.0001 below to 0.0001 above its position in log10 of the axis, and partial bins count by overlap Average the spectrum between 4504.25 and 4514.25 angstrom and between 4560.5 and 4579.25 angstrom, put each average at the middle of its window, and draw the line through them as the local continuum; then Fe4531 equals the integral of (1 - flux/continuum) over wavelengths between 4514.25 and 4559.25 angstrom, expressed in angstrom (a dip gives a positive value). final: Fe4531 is 3.6 angstrom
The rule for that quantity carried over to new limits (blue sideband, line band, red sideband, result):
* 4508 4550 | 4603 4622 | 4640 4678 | -0.9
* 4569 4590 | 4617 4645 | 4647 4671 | -0.8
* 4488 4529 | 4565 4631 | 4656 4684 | -1.2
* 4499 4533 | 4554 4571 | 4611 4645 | -0.4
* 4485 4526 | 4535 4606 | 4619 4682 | 0.7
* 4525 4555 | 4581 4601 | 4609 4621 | 0.2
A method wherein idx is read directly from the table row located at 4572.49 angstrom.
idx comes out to 43.9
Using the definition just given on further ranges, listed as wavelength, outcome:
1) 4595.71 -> 43.9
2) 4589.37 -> 46.7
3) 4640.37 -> 45.2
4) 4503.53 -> 46.8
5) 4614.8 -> 47.2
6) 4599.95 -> 42.8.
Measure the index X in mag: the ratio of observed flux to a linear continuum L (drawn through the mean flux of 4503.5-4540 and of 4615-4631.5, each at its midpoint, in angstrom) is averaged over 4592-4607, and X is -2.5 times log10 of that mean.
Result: 0.04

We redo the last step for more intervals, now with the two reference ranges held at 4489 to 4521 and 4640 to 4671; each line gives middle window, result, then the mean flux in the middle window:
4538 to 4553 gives 0.043 mag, 42.4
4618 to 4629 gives -0.036 mag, 46.3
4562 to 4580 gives -0.026 mag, 45.4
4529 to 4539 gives 0.125 mag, 39.2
